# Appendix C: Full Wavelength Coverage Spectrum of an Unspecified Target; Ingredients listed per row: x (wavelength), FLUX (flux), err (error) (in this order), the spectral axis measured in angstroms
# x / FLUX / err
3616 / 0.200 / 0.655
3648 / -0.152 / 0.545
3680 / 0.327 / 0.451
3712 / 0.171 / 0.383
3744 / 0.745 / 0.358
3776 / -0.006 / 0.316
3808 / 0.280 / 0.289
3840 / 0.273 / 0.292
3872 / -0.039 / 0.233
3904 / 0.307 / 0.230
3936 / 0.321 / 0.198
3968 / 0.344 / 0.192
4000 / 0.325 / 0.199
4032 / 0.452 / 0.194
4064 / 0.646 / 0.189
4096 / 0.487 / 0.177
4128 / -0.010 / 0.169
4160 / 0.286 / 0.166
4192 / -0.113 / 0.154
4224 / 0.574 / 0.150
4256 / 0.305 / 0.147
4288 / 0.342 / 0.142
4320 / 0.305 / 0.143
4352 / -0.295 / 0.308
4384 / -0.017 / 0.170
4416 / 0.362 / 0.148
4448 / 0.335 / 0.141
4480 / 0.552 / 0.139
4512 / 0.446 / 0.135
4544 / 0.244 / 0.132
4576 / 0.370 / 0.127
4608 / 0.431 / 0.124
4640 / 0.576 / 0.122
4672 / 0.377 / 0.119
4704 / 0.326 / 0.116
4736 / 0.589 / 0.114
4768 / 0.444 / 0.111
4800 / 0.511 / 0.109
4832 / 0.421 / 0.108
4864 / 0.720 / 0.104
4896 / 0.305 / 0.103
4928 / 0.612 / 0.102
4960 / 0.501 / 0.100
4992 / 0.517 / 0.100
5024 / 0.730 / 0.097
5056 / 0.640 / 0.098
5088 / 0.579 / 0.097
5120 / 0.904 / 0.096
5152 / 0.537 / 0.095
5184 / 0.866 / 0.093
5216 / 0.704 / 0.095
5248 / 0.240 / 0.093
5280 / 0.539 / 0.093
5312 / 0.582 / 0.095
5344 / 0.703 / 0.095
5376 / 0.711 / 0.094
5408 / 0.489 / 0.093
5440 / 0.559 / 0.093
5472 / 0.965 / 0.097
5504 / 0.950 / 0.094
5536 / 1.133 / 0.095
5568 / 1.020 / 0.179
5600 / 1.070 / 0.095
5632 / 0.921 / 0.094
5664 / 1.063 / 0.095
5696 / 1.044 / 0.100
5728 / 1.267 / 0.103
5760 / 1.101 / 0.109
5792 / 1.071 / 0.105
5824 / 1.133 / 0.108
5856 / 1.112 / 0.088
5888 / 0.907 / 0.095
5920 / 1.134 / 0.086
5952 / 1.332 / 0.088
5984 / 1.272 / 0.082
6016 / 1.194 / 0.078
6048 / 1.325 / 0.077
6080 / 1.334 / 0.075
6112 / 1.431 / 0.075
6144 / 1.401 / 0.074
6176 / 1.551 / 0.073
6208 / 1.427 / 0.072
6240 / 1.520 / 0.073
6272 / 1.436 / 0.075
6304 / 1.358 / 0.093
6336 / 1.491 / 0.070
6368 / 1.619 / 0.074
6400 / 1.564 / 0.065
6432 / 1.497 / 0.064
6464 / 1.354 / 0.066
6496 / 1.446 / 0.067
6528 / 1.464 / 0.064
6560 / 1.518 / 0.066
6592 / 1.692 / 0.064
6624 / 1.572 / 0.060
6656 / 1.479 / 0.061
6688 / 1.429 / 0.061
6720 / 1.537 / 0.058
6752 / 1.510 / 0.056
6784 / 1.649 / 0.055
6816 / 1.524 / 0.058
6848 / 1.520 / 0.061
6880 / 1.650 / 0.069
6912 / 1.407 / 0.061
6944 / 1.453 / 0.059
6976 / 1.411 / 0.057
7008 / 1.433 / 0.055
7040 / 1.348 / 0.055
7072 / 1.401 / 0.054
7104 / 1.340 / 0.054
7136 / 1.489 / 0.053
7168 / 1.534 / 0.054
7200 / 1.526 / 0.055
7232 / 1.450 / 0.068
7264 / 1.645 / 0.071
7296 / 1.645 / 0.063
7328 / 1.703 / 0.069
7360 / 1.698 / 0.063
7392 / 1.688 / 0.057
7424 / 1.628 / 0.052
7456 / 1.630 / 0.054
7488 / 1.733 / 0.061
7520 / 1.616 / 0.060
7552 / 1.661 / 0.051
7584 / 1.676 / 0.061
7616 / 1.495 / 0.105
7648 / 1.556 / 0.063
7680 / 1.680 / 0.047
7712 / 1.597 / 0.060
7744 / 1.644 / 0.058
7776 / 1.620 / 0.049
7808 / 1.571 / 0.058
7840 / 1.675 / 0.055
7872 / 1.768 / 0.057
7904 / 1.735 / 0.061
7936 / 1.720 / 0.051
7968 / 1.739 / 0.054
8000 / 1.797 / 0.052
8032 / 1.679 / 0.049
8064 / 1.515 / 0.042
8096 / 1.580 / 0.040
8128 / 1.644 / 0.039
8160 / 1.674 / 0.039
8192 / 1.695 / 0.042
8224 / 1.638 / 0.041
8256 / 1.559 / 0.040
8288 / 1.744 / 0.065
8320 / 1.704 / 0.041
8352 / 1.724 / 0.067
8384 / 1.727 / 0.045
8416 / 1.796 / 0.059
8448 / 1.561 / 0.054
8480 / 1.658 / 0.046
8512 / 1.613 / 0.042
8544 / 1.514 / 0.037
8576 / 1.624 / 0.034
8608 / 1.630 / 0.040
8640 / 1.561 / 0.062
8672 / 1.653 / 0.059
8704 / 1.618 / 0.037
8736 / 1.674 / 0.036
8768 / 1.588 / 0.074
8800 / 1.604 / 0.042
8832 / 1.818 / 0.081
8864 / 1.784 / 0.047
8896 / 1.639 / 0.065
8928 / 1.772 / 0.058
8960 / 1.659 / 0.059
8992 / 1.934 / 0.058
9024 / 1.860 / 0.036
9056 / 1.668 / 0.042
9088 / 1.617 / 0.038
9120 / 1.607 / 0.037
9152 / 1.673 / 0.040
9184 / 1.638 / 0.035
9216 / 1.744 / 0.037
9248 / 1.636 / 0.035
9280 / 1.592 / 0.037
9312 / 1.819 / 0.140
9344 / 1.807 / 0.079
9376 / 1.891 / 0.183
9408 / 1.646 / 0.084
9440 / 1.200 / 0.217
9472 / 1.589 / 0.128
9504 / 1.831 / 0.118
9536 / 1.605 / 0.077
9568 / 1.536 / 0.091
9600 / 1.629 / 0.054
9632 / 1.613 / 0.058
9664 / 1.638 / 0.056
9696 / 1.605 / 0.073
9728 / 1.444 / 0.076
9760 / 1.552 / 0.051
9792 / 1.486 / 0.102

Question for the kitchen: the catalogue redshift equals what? 0.37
